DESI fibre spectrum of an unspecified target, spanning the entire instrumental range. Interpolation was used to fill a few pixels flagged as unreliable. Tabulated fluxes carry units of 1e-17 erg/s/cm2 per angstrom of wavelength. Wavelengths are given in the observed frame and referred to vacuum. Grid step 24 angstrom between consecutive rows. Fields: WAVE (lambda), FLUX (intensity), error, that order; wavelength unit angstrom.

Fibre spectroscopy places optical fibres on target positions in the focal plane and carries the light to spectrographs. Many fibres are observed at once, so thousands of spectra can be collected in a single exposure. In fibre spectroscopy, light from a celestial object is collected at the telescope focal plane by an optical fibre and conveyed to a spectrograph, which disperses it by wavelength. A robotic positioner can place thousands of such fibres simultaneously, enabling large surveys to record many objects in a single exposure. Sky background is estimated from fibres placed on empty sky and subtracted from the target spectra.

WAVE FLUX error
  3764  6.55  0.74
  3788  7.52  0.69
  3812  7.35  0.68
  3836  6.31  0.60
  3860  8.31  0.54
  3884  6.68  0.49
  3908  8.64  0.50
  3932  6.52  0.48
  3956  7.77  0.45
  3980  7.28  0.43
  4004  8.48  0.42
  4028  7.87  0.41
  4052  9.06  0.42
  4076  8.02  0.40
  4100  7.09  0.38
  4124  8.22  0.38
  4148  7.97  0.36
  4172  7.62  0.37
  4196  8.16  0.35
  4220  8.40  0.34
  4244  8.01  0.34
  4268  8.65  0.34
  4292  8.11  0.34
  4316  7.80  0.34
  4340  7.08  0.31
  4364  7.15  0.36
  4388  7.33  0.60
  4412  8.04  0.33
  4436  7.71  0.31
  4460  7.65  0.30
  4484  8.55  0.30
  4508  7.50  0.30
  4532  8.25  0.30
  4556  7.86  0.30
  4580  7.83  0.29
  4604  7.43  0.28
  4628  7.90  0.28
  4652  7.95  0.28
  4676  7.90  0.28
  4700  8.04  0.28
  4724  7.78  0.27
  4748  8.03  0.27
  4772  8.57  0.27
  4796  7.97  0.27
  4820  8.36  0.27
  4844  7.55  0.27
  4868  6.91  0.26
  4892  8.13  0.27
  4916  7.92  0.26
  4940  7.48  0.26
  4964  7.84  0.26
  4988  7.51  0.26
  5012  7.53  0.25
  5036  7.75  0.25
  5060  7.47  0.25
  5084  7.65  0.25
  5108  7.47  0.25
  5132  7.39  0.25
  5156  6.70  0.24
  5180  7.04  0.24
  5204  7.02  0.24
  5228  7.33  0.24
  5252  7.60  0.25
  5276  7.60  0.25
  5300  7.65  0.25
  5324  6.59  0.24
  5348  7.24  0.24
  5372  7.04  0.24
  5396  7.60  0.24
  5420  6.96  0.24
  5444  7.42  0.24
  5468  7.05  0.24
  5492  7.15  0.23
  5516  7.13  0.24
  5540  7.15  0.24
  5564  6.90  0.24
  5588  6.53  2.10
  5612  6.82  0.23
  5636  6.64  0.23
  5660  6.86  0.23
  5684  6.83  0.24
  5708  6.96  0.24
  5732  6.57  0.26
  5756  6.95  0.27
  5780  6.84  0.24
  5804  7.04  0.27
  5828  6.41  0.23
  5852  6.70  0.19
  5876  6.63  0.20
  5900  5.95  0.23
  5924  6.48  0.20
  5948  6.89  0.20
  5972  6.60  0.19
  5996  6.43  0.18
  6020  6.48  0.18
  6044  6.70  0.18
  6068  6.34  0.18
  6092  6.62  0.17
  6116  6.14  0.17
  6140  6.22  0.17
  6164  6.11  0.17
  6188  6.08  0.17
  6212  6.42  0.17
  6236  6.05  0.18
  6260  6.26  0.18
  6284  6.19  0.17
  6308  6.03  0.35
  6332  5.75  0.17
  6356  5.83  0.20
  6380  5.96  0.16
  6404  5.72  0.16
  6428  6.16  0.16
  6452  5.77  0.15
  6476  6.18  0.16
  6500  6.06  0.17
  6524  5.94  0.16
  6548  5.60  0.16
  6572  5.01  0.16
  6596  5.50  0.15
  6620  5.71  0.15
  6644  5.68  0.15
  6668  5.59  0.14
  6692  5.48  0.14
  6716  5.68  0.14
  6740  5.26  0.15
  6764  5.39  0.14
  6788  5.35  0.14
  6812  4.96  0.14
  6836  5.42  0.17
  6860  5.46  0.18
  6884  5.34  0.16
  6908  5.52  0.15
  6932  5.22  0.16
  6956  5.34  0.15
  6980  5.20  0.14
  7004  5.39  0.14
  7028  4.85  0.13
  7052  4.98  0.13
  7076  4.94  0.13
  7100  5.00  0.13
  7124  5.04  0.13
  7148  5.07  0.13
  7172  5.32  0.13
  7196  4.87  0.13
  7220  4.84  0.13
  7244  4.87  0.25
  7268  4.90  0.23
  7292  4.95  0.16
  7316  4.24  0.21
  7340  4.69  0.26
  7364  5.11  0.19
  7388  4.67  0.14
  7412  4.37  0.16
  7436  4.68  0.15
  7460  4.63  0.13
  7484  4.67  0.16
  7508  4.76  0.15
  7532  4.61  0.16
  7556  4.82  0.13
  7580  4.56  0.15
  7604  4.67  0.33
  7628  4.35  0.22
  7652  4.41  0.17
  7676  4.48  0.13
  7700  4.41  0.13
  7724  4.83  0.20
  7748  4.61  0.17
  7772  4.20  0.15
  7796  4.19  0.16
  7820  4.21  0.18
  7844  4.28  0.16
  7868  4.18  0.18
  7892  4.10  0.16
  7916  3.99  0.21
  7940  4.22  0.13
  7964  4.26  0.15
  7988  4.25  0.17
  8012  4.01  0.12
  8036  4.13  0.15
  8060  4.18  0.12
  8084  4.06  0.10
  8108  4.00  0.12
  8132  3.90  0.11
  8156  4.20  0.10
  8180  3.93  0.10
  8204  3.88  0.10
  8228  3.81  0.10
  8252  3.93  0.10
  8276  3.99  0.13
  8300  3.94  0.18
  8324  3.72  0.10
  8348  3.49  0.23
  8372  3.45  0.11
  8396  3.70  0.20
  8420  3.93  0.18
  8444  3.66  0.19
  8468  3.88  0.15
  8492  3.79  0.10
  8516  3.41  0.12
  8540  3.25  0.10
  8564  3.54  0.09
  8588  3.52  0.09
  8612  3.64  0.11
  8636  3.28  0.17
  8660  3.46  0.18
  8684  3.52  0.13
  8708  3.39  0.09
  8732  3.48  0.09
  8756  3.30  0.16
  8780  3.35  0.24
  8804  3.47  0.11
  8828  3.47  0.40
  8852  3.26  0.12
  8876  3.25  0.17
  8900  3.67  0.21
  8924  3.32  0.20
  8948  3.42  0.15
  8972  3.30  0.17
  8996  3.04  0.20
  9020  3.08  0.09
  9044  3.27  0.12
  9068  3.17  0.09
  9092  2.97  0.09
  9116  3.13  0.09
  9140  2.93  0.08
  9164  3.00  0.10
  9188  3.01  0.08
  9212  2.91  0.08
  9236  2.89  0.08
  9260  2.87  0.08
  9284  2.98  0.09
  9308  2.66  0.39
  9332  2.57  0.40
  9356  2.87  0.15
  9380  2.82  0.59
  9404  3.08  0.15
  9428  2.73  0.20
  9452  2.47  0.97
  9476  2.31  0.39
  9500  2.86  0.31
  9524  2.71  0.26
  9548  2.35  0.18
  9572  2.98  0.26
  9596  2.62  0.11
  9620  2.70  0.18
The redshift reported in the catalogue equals 0.000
